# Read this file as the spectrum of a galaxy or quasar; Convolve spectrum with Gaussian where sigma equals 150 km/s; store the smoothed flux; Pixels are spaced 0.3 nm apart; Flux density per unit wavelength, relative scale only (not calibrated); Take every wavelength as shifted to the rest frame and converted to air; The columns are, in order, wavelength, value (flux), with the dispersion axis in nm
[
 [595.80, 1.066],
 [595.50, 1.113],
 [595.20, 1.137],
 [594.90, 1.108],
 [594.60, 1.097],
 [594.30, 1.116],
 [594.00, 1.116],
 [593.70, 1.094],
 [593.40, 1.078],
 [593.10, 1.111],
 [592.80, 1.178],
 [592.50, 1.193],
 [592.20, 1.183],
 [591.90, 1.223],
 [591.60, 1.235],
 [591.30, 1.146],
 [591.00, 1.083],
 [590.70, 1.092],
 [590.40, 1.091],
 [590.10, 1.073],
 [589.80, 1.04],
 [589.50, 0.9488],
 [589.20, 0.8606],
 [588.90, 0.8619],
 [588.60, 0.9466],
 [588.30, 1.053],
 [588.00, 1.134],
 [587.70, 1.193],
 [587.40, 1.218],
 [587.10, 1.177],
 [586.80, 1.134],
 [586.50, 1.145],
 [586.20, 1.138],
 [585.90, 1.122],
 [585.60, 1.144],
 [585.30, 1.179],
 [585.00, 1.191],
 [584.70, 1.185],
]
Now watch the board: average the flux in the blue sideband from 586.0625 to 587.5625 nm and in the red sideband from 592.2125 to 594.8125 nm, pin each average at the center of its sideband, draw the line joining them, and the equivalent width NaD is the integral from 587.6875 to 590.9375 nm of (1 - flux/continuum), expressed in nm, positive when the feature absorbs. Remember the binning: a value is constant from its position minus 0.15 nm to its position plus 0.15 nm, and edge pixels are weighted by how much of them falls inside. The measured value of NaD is 0.36 nm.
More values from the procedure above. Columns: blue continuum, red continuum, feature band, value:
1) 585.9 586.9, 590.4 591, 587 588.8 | 0.01 nm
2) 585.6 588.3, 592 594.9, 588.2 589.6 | 0.26 nm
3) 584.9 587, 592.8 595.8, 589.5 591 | 0.09 nm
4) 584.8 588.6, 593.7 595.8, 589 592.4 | 0.12 nm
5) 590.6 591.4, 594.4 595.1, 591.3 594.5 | -0.13 nm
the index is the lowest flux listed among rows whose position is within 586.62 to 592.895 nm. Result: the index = 0.8606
